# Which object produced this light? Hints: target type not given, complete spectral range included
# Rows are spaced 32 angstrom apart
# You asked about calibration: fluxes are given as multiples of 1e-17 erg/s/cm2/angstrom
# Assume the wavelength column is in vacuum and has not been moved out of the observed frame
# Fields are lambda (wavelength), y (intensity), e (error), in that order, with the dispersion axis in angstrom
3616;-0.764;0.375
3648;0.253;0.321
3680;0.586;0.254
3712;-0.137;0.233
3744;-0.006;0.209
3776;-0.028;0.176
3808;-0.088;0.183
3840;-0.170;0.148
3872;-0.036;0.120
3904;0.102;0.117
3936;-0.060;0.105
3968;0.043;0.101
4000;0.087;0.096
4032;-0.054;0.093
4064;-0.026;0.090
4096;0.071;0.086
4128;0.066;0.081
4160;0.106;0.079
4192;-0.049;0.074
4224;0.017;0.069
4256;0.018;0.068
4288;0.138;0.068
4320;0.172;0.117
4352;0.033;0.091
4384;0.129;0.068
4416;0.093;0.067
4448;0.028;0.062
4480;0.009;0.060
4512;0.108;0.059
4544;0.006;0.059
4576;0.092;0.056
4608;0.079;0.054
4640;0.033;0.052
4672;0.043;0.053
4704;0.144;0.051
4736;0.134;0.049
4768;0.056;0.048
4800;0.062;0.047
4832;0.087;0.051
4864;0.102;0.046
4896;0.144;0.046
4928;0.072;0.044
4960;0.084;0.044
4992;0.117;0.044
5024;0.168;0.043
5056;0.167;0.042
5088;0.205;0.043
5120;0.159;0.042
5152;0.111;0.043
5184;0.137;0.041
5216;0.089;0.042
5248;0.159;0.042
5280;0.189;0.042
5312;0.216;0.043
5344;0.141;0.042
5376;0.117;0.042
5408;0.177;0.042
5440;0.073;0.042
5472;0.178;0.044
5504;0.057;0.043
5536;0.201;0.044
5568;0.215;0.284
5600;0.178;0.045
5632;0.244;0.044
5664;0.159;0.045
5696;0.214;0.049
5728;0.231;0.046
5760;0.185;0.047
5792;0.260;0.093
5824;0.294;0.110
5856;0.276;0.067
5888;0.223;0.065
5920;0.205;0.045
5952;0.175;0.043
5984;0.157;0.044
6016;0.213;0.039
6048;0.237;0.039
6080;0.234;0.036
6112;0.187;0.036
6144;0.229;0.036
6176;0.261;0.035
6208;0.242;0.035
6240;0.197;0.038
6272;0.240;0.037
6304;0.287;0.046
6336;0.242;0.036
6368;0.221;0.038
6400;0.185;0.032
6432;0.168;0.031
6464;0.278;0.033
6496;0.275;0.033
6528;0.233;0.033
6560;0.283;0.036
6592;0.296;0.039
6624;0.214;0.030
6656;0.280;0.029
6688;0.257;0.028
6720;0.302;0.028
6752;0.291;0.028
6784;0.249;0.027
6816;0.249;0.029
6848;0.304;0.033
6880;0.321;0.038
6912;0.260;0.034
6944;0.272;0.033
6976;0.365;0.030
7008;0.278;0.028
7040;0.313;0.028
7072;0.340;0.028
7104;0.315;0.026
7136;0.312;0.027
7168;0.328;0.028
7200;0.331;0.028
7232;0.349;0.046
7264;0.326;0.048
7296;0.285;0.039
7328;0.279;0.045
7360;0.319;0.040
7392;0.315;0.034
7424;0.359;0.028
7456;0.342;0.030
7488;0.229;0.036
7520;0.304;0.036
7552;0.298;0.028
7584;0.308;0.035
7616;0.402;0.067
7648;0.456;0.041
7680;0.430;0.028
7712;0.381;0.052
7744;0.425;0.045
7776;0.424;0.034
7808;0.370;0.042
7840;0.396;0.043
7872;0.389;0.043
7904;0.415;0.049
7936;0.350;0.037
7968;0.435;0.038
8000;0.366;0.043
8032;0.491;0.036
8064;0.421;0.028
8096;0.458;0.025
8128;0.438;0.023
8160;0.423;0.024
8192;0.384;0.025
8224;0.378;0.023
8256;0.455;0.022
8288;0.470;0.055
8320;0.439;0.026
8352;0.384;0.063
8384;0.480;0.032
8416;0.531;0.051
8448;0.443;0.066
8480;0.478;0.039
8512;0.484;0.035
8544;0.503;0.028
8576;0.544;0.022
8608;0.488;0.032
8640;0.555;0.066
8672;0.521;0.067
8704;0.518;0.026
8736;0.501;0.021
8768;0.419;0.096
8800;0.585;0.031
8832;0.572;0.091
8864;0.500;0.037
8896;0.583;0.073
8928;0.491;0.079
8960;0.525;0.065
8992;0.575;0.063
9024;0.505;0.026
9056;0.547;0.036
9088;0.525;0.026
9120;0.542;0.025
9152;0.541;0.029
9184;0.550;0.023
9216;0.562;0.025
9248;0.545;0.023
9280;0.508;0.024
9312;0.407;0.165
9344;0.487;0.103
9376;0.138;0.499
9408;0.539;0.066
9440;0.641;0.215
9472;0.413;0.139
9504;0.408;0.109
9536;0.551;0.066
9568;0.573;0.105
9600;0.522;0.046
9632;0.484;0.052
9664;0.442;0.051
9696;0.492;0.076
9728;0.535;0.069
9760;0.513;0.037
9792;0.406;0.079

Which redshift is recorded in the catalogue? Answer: 0.905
